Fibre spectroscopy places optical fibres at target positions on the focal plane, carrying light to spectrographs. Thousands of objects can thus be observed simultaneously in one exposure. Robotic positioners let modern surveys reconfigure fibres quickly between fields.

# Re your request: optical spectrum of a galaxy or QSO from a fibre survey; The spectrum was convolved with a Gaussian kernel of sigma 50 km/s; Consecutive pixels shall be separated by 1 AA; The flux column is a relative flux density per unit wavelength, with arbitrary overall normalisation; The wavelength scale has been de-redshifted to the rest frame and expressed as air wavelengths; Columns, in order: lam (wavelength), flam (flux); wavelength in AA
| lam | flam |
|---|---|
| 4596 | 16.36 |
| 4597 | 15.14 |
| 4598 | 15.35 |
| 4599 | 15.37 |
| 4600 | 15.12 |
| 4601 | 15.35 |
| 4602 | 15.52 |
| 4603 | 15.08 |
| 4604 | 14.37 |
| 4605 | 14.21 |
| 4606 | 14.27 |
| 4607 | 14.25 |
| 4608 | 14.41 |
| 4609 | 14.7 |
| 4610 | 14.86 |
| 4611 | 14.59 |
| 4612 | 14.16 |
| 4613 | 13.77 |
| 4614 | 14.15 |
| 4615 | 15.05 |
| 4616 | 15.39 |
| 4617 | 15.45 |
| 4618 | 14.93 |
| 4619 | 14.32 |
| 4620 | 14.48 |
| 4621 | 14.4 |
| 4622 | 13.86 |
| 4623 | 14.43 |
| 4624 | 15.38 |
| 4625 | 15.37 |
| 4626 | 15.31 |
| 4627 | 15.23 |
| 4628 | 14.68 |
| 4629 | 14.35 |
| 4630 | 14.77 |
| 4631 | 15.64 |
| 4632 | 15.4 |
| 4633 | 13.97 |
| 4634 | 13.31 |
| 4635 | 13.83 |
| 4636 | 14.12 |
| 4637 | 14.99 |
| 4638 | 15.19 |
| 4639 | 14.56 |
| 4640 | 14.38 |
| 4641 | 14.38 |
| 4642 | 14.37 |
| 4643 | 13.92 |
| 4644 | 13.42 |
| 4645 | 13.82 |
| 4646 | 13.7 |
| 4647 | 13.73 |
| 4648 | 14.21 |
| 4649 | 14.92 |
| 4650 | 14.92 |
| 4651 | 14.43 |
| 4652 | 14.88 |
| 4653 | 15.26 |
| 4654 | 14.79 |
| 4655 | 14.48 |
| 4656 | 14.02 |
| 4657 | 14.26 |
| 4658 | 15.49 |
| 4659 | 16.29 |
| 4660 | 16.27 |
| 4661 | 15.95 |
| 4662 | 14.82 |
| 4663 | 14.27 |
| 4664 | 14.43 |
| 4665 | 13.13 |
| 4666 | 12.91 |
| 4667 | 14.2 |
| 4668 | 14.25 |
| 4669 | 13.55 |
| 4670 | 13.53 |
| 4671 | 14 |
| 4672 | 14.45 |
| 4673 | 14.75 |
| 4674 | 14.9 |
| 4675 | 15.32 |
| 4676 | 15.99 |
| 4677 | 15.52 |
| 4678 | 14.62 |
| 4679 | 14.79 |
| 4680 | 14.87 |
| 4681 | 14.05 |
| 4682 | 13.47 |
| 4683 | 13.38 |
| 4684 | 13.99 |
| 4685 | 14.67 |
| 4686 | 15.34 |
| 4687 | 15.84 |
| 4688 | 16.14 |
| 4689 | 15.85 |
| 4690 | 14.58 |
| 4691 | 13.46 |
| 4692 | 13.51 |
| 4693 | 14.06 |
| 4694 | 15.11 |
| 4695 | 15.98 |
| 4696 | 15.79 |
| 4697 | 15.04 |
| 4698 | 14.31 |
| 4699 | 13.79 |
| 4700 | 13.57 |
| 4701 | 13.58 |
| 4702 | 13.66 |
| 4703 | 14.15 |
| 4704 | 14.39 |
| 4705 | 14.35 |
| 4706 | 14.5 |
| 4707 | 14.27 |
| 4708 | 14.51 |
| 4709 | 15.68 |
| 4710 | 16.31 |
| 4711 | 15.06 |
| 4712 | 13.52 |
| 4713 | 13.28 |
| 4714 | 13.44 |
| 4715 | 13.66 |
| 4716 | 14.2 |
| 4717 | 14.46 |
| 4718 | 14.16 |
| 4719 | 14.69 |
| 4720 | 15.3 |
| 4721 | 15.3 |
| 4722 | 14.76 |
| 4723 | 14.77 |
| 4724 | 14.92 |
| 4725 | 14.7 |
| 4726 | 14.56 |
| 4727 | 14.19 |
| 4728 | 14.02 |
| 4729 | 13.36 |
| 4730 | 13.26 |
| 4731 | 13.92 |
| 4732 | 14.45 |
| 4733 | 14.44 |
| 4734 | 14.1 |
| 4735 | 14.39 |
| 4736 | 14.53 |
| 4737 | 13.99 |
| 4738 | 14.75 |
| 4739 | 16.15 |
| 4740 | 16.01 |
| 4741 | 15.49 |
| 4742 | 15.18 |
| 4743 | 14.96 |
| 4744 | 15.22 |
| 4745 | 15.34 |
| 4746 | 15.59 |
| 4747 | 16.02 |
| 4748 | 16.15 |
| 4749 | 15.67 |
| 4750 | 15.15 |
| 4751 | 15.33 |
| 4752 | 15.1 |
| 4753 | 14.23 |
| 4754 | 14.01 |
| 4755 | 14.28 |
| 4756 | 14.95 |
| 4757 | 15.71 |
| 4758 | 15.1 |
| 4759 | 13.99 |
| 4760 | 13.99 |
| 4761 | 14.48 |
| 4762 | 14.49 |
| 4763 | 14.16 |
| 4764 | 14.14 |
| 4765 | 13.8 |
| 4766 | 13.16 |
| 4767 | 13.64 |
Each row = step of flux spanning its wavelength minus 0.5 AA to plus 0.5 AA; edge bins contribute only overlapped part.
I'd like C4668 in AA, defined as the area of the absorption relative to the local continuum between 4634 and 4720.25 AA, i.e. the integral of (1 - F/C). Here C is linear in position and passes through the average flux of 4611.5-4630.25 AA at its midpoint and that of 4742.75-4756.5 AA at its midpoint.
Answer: 2.3 AA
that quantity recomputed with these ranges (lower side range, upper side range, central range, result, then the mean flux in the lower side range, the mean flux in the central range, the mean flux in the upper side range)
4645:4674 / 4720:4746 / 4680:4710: 0.08 AA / 14.5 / 14.6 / 14.7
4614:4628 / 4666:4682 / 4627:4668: 0.45 AA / 14.9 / 14.5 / 14.5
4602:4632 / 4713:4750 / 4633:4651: 0.60 AA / 14.7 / 14.2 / 14.7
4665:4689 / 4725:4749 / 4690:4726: 0.52 AA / 14.5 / 14.5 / 14.8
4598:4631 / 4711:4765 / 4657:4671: 0.19 AA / 14.8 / 14.5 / 14.6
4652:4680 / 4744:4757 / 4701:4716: 0.62 AA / 14.7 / 14.3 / 15.2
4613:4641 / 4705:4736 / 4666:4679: 0.01 AA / 14.7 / 14.5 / 14.4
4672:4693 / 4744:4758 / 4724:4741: 0.67 AA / 14.7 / 14.5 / 15.2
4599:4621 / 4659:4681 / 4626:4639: 0.02 AA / 14.7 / 14.6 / 14.6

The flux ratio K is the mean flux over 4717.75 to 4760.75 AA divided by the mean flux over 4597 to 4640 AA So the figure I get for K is 1.01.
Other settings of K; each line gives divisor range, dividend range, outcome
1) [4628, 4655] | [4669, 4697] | 1.02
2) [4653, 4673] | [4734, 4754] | 1.05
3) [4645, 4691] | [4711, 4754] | 1.00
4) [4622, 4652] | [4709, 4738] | 0.99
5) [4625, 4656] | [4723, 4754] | 1.02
